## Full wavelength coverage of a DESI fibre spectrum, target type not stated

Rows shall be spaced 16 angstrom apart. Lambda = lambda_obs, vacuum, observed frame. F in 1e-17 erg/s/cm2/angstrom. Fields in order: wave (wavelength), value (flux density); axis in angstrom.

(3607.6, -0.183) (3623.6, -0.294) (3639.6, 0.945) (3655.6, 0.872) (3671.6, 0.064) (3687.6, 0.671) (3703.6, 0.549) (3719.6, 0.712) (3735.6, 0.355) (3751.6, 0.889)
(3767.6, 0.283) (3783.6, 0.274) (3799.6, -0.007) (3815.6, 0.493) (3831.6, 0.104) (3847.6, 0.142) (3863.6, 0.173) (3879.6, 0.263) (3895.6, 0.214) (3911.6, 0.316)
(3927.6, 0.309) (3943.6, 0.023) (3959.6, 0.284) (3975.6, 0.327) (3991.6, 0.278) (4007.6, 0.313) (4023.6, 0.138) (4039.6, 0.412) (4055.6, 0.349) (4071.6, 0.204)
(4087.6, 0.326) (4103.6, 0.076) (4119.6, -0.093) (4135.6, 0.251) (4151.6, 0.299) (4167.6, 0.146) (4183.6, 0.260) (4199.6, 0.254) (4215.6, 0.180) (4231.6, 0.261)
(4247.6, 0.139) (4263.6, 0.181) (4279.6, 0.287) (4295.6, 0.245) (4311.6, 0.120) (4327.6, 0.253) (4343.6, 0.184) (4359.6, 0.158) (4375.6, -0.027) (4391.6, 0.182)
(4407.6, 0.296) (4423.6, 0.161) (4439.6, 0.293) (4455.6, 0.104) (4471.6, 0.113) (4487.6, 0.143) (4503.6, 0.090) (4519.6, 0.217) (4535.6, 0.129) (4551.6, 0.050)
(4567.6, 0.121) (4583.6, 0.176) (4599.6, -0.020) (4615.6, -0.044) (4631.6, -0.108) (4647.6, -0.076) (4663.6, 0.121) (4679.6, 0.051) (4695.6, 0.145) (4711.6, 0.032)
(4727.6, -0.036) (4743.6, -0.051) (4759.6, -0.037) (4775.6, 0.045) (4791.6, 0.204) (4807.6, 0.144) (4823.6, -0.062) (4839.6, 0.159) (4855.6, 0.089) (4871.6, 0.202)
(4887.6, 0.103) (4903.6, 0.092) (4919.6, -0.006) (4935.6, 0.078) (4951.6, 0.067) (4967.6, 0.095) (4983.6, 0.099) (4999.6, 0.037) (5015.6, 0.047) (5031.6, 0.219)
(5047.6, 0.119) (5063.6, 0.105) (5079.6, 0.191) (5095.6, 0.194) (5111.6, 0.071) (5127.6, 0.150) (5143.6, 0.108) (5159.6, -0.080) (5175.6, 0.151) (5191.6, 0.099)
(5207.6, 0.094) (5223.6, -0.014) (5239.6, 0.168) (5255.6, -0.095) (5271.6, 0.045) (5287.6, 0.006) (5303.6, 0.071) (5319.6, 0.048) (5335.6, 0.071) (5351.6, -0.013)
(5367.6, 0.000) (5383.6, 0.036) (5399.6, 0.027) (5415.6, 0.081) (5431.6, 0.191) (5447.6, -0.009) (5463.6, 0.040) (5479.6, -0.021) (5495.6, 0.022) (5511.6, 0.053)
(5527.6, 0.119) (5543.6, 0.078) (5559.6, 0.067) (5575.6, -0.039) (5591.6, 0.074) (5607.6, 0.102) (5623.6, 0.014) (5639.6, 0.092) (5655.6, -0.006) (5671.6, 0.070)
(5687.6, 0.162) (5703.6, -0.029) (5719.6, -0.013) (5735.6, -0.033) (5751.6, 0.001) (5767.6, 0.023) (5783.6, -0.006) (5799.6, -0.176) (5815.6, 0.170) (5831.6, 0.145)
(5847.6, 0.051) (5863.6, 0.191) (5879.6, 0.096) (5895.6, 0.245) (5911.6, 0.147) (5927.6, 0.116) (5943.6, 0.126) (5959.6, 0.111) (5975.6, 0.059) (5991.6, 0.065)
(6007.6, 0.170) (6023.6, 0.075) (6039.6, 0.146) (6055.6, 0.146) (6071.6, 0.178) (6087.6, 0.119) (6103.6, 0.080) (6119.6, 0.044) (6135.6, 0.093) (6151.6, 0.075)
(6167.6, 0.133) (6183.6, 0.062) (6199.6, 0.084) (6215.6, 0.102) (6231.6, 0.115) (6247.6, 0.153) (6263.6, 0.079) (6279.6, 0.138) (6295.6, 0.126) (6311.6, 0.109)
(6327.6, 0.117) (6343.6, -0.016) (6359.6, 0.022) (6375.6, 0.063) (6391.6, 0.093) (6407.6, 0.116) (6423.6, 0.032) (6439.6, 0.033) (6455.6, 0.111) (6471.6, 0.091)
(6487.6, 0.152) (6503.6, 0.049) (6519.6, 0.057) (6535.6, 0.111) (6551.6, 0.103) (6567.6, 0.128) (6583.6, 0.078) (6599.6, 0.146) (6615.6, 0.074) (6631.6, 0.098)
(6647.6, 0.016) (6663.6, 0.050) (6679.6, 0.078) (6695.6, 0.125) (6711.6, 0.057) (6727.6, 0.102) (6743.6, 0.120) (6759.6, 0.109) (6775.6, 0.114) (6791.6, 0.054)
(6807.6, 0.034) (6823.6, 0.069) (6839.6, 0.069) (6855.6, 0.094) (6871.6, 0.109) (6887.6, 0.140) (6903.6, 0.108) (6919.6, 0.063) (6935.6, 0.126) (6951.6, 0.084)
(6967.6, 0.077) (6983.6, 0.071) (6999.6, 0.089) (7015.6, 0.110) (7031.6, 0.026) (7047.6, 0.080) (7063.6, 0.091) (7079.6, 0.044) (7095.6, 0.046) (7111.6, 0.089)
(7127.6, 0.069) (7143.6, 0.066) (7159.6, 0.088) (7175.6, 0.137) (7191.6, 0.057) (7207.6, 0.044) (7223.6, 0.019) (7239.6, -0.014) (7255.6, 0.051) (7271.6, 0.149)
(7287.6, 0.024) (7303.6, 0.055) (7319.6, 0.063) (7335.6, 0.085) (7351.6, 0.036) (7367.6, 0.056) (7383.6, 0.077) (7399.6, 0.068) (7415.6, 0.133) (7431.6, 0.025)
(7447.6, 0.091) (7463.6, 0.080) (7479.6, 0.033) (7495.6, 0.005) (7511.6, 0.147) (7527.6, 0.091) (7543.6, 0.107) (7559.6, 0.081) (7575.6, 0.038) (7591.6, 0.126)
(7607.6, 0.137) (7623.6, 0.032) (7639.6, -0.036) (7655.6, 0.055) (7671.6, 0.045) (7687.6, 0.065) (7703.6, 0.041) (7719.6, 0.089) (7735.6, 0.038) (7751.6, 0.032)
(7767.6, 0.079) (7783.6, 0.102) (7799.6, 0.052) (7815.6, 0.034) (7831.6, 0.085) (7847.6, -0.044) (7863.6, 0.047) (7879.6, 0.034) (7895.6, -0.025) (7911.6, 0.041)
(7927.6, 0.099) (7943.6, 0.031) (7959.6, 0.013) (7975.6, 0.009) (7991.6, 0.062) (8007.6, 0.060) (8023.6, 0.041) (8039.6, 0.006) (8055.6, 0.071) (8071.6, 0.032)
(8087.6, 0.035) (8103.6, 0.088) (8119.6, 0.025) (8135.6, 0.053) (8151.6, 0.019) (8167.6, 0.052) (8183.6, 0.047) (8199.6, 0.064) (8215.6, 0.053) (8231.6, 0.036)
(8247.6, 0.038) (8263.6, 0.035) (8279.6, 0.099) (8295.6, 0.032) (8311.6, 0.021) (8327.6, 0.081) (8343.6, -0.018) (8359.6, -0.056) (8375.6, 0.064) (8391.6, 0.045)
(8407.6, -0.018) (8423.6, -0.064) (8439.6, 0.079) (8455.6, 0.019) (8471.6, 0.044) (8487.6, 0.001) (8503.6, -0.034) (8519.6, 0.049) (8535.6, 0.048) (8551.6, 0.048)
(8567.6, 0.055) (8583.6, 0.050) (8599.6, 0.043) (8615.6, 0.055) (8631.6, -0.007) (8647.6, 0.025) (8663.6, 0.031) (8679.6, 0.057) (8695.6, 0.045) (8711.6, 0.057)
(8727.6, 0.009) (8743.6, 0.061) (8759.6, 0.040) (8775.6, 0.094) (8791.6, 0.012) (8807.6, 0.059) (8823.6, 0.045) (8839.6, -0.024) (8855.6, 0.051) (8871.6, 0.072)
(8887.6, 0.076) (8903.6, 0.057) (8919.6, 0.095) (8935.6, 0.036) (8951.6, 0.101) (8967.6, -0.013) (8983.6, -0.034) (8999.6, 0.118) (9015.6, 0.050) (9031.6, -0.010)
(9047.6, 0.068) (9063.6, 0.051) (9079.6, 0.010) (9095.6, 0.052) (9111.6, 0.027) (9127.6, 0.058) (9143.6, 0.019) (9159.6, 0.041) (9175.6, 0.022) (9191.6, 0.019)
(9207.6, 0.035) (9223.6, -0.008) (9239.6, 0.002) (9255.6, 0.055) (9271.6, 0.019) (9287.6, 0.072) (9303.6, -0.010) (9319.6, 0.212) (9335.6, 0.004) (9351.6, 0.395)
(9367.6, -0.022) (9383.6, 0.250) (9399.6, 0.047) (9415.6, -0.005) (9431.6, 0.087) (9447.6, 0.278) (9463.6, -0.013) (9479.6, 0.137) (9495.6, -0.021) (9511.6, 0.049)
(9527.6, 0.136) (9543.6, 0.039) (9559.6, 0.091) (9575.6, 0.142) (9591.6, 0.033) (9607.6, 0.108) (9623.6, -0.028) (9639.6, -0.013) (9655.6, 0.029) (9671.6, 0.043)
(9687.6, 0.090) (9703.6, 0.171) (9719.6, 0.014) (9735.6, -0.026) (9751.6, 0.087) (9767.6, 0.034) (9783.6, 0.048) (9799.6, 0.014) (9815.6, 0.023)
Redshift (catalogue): 1.507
